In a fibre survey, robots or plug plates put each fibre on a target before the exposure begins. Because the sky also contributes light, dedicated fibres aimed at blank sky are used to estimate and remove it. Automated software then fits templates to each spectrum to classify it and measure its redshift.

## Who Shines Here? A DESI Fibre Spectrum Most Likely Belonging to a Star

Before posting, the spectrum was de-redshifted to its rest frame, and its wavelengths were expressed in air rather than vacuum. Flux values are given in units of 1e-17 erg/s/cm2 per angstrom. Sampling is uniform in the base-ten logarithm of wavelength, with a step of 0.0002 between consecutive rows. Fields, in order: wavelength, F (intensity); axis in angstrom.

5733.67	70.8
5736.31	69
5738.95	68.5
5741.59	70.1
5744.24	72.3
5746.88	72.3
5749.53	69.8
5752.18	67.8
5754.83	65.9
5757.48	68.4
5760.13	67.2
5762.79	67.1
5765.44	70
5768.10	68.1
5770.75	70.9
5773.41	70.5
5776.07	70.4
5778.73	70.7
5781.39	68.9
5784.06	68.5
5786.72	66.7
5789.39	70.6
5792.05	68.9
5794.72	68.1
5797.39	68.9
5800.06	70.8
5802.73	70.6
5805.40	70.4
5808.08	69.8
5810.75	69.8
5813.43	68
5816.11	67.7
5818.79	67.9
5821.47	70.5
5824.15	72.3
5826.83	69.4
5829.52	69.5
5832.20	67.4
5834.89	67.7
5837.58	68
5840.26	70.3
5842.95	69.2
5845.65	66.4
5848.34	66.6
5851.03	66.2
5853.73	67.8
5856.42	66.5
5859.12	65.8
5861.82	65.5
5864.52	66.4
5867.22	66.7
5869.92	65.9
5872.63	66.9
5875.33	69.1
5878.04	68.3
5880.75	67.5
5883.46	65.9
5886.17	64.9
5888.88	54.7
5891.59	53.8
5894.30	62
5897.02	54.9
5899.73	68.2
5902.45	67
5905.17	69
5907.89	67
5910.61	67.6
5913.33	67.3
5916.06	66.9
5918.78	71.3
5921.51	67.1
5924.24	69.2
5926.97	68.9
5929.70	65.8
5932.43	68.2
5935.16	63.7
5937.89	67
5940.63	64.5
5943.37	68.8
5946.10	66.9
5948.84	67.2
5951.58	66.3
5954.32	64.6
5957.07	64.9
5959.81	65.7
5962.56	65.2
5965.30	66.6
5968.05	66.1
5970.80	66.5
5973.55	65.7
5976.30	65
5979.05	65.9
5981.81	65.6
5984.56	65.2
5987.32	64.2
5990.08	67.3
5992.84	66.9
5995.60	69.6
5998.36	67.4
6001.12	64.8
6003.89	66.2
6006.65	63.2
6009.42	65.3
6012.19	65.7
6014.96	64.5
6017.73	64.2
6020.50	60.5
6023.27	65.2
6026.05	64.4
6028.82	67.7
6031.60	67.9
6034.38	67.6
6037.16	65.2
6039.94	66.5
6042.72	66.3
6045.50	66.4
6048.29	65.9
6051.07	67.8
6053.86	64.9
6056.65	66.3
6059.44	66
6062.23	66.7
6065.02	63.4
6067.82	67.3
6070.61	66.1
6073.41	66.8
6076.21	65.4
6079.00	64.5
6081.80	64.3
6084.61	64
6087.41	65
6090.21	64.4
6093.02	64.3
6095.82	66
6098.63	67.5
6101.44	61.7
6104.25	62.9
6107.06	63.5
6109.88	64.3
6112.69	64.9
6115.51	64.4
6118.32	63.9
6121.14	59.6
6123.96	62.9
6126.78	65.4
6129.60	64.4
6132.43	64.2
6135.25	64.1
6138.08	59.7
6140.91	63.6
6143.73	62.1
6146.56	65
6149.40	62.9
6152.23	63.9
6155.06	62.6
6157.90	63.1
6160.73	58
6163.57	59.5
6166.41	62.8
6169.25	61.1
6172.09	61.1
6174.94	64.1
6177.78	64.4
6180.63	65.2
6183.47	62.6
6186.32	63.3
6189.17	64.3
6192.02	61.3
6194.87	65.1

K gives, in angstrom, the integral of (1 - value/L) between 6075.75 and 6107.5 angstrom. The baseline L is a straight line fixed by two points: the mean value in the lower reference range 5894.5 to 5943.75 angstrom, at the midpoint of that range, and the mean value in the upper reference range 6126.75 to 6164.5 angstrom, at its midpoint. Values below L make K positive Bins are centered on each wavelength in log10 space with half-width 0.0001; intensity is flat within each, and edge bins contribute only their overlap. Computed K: -0.4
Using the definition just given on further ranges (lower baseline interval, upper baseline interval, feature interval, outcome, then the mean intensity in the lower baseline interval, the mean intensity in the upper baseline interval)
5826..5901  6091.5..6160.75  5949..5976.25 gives -0.4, 65.7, 63.5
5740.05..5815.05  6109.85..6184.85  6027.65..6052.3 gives -0.8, 69.3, 62.9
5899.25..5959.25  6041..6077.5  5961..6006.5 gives 0.4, 67.1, 66.1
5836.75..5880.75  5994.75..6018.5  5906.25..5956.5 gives -0.5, 67.2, 65.6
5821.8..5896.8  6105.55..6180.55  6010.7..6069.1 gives -1.5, 66.2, 62.9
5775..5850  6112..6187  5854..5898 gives 2.4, 69.1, 62.9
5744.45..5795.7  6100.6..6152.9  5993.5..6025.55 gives 0.0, 69.1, 63.3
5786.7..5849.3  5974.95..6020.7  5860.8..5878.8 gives 0.3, 69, 65.5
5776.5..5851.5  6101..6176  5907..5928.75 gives -0.4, 69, 62.8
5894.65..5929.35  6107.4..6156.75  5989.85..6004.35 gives -0.3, 66.8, 63.4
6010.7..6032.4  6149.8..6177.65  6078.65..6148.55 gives -0.9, 64.9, 62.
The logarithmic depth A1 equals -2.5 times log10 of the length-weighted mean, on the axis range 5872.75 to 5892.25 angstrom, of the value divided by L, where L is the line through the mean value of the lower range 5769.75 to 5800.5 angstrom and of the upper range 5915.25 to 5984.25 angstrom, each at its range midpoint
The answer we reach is 0.06 mag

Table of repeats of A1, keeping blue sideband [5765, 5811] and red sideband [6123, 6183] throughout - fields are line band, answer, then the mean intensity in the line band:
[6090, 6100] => -0.03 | 65.7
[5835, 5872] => 0.02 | 67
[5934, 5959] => 0.01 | 66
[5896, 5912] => 0.03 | 65.9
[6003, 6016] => 0.01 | 64.9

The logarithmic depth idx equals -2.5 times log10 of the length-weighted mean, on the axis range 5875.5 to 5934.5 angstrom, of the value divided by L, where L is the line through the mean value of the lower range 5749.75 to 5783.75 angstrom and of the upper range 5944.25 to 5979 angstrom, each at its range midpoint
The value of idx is 0.020 mag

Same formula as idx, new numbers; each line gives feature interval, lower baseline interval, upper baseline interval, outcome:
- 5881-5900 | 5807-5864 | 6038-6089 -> 0.118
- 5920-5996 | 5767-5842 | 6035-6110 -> 0.012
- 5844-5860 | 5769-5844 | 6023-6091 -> 0.034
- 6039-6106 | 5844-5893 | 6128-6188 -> -0.032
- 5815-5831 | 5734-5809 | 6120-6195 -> -0.017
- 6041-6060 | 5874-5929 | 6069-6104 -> -0.020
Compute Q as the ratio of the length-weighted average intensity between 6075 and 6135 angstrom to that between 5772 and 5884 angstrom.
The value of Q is 0.9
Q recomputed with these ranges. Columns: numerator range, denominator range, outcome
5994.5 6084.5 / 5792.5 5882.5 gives 0.96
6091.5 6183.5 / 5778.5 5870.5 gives 0.92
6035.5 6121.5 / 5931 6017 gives 0.99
